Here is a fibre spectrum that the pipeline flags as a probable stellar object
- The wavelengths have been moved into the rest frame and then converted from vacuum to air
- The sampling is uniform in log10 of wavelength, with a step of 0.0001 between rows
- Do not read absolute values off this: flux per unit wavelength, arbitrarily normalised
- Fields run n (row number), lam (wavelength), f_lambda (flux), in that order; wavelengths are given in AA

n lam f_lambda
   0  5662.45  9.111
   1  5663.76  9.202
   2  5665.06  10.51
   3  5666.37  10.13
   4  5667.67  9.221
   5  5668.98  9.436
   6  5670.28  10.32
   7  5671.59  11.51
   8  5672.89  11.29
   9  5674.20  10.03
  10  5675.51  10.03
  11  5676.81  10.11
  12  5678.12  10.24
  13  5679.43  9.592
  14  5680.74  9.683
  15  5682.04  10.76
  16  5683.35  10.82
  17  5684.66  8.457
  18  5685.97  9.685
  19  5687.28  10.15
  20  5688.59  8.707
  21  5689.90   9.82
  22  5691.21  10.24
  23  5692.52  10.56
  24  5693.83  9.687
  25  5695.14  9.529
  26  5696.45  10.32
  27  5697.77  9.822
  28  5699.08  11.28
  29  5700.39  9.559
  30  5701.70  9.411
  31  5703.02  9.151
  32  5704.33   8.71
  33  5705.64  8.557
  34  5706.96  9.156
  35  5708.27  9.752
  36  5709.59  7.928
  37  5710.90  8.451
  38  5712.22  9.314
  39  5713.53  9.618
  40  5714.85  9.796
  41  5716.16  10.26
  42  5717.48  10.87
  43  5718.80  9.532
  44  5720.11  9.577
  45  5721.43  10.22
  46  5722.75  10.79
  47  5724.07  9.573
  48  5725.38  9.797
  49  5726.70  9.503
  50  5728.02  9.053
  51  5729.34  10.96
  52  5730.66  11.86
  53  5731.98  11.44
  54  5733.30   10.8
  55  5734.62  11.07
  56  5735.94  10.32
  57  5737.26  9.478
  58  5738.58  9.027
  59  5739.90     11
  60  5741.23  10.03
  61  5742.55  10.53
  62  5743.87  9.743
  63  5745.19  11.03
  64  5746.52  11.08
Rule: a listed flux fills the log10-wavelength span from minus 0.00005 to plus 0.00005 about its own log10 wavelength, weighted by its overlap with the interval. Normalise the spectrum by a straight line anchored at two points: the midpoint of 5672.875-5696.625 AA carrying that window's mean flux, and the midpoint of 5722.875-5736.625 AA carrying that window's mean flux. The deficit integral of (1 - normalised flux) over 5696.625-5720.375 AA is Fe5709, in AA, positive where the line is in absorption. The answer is 1.65 AA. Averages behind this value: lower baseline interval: 9.94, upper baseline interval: 10.5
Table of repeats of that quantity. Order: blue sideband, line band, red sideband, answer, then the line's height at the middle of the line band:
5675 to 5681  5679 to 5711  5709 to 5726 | 0.7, 9.83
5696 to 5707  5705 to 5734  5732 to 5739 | 0.3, 9.95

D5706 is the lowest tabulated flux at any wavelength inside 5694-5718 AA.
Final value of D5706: 7.928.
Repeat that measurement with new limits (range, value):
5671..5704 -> 8.457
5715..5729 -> 9.053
